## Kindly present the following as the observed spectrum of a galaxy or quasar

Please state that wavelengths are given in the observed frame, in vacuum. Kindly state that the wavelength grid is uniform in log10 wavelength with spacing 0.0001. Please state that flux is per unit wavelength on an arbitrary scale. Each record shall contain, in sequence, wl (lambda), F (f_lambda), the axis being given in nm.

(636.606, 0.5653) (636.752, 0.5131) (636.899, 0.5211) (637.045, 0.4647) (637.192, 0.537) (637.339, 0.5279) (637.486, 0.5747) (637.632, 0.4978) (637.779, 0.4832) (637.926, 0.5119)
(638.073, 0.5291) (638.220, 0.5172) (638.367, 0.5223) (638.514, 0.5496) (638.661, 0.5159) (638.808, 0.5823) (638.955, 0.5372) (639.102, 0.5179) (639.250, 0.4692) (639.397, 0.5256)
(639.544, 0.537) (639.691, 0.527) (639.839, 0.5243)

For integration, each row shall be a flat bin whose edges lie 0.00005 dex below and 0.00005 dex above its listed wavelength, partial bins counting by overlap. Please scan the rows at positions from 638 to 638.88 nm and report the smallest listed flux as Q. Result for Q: 0.5159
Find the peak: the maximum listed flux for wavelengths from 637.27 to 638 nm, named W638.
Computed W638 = 0.5747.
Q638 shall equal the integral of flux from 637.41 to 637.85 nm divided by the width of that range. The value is 0.519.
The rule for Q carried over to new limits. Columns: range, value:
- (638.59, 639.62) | 0.4692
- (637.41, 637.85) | 0.4832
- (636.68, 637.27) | 0.4647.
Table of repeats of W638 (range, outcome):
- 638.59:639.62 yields 0.5823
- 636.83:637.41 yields 0.537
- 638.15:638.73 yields 0.5496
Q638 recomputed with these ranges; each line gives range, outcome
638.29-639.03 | 0.542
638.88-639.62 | 0.518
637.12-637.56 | 0.547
